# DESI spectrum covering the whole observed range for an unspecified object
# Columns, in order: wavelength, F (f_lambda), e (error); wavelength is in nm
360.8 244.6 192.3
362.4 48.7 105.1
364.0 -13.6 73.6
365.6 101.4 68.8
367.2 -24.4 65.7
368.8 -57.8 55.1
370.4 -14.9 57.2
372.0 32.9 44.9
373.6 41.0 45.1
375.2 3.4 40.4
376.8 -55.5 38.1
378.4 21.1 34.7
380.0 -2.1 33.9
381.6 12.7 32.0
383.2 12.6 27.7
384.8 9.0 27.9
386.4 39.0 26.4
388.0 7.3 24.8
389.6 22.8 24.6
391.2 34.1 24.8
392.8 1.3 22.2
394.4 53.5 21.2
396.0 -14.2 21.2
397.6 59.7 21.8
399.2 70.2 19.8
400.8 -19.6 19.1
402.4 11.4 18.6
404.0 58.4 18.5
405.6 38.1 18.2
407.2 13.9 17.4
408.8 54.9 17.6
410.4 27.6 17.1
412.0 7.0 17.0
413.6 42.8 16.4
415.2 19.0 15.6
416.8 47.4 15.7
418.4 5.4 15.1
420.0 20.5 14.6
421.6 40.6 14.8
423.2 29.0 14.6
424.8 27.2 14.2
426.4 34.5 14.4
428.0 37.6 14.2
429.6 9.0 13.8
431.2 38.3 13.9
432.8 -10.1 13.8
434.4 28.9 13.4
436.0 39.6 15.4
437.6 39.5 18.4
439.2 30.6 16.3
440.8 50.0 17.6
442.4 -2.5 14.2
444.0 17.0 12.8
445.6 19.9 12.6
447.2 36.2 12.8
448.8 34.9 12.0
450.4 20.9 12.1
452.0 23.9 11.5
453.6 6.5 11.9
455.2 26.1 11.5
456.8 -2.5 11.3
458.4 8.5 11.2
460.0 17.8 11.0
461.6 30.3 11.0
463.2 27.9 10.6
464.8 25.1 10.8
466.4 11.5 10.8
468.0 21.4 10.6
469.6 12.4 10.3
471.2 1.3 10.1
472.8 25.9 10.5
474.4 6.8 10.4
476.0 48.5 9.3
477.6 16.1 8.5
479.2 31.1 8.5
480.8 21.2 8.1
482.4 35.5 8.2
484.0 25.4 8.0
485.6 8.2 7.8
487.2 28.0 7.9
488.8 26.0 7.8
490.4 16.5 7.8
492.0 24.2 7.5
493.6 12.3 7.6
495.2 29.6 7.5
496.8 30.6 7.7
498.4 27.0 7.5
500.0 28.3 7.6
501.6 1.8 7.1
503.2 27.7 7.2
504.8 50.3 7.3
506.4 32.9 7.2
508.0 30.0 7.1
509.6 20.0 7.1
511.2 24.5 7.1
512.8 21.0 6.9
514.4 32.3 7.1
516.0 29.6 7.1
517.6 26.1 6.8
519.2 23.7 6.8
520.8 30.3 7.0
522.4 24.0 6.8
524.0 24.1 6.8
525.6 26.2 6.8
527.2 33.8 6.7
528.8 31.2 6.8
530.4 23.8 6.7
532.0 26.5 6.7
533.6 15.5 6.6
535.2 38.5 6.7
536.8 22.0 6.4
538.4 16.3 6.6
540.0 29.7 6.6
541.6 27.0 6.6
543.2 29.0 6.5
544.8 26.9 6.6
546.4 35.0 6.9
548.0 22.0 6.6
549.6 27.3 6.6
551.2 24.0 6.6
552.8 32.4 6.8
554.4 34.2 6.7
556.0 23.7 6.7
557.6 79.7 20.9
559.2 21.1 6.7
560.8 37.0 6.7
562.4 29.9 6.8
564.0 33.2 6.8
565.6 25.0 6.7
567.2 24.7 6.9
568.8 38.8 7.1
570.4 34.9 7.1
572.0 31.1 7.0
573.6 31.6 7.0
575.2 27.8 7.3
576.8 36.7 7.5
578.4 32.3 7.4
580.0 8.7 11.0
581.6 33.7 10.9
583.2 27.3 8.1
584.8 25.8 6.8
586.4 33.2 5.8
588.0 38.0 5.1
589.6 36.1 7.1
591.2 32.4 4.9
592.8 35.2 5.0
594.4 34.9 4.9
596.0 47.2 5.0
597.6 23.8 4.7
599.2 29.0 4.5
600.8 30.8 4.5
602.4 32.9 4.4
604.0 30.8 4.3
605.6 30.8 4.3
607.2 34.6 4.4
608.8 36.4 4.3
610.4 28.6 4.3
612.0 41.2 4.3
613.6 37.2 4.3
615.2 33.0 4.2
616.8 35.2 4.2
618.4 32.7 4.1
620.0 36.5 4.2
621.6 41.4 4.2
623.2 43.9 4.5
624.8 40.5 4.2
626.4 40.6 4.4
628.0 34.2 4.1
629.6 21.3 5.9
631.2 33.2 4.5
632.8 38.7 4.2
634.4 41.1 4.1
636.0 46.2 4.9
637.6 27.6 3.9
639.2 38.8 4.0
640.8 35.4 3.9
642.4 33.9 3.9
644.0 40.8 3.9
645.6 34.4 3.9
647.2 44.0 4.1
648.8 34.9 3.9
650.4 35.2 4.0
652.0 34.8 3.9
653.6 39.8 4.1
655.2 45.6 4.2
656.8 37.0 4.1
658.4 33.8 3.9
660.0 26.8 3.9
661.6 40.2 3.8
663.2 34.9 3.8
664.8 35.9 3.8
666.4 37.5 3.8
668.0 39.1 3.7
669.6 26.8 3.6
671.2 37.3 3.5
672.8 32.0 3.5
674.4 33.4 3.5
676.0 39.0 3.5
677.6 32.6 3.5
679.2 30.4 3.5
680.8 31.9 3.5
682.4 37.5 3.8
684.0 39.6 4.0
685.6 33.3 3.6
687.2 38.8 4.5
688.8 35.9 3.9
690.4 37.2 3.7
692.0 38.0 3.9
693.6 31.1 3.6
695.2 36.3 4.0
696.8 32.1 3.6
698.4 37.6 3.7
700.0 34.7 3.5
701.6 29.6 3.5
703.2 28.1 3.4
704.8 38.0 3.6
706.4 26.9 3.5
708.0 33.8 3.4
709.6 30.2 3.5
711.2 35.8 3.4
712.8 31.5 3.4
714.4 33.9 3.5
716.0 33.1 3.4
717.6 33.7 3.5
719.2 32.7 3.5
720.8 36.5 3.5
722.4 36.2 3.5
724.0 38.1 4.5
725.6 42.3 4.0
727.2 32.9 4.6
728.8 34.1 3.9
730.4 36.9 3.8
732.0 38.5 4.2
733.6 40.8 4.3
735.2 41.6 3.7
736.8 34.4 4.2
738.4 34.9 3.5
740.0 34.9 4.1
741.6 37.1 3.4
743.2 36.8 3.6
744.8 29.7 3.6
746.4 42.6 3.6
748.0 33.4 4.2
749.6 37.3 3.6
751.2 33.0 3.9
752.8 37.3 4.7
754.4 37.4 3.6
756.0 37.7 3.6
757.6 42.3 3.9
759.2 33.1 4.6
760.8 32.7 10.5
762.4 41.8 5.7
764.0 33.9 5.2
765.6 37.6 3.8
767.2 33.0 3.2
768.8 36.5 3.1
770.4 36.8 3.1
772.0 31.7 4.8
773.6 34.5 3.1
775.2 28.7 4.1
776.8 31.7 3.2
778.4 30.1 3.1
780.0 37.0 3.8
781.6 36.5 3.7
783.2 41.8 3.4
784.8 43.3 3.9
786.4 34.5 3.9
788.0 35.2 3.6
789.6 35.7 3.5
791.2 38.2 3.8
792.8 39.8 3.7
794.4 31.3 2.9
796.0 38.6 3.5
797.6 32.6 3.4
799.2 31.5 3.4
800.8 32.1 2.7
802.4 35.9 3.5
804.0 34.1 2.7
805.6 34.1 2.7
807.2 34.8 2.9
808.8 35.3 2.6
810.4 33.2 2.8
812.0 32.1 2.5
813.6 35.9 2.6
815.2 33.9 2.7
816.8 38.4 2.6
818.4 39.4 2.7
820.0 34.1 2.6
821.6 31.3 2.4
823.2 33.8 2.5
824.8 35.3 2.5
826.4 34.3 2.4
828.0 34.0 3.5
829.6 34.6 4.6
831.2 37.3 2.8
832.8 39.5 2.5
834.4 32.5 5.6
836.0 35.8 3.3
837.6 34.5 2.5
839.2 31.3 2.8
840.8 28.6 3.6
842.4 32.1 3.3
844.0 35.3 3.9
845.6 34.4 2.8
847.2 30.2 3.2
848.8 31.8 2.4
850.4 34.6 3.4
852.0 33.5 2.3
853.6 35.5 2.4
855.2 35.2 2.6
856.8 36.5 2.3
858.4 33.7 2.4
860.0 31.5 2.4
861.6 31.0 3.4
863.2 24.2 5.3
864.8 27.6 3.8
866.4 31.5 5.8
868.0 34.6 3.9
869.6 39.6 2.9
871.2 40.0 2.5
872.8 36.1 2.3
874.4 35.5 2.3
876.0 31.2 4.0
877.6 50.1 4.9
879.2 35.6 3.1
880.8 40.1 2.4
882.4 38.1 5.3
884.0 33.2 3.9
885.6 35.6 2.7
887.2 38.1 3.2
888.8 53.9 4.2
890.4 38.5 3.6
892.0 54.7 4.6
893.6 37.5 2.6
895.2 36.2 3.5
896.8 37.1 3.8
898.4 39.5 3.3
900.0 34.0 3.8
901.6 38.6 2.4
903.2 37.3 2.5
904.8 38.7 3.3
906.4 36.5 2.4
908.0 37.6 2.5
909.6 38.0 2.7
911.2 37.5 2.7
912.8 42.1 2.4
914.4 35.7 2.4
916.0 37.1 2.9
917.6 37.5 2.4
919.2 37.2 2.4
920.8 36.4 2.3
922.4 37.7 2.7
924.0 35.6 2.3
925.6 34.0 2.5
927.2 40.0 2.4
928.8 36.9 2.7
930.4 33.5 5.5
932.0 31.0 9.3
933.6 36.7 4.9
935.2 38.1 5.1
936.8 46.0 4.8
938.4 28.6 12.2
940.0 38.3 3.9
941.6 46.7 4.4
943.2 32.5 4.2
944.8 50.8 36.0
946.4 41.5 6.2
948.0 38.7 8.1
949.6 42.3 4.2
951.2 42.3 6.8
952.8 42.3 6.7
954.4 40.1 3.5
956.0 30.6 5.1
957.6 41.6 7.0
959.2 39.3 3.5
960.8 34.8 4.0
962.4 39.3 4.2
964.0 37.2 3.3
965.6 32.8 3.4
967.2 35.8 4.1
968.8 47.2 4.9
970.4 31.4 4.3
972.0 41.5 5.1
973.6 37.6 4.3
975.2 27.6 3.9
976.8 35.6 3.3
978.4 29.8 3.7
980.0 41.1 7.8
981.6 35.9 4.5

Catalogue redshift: 0.35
